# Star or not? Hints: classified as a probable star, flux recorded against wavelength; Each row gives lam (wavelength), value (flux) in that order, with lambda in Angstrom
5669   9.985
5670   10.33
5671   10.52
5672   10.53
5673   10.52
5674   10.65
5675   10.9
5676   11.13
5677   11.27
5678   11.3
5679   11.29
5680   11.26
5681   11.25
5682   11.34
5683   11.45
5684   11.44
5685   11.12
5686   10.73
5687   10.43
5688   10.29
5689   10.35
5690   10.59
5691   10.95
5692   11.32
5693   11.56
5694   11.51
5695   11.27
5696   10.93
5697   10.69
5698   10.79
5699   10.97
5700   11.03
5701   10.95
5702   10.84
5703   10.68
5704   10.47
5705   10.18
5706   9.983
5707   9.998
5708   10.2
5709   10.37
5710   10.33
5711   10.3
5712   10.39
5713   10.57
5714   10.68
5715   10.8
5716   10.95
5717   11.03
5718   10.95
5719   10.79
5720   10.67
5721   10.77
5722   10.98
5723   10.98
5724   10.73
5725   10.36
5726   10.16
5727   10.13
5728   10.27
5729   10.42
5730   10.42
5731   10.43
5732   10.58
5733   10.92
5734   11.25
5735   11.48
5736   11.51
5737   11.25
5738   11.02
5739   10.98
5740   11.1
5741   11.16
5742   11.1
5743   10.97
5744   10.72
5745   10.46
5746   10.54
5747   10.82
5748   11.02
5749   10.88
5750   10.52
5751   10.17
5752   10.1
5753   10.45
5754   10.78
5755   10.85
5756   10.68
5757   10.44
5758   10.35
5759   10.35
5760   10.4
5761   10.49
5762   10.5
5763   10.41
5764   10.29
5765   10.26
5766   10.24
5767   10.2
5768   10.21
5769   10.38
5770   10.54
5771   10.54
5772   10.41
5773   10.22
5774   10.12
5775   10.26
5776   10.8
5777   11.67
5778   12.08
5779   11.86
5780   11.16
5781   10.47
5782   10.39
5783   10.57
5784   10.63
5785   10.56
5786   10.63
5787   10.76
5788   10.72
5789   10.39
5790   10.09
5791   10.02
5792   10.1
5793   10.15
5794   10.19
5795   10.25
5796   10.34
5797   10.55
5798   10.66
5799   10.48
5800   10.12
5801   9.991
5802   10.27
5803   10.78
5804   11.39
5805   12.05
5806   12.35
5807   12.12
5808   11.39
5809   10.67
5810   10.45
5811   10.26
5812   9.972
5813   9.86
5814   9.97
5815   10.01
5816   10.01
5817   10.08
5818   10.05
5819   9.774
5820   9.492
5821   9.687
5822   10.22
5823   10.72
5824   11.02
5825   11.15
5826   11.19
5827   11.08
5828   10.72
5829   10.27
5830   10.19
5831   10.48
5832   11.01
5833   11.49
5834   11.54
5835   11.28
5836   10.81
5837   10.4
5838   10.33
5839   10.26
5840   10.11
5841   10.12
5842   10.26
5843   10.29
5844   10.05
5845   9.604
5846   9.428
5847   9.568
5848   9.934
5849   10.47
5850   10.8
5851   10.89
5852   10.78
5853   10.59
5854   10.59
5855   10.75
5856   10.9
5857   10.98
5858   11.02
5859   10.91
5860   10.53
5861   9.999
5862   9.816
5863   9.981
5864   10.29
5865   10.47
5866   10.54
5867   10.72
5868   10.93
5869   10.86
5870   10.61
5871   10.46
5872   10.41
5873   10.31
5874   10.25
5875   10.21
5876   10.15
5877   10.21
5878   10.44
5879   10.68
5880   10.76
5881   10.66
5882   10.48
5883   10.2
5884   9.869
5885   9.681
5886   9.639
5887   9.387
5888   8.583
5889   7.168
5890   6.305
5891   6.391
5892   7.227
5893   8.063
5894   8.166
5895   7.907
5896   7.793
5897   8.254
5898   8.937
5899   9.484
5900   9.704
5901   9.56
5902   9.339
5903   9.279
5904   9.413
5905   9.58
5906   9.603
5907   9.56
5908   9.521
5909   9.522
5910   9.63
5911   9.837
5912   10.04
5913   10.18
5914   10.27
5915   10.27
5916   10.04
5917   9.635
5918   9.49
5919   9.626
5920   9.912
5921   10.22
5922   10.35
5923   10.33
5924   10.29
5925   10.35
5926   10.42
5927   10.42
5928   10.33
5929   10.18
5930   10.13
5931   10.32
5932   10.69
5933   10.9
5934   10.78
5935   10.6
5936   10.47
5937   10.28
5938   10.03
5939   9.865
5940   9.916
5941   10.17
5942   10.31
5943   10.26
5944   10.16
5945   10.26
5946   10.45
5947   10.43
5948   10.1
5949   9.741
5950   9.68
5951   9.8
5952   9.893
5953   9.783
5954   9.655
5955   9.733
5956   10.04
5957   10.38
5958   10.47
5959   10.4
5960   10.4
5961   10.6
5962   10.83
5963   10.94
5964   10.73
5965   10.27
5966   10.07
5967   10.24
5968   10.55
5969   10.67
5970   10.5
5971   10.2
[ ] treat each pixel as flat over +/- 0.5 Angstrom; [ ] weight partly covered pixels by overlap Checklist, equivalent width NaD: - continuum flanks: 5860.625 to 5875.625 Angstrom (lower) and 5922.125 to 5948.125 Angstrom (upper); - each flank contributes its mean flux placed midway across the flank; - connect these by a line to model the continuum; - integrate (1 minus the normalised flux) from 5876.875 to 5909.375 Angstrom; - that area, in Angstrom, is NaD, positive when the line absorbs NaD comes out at 3.9 Angstrom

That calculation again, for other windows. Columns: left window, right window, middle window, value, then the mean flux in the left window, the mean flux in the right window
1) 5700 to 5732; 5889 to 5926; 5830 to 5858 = -2.4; 10.5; 9.27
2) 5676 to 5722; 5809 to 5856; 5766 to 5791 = -0.1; 10.8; 10.4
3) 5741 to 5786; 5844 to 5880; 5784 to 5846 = 0.1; 10.6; 10.4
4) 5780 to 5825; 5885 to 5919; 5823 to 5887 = -5.0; 10.5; 9.04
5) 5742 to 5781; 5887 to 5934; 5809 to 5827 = -0.2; 10.6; 9.43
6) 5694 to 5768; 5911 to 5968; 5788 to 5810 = -0.3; 10.7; 10.2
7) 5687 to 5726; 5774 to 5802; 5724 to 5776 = 0.2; 10.7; 10.6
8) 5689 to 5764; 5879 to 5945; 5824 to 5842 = -1.1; 10.7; 9.65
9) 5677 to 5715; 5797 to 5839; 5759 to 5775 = 0.5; 10.8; 10.6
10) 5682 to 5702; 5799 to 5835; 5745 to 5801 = 1.2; 11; 10.6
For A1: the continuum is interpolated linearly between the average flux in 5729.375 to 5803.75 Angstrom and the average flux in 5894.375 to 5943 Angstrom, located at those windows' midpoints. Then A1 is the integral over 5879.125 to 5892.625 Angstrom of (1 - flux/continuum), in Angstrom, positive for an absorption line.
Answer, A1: 1.4 Angstrom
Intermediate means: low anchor 10.6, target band 8.99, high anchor 9.87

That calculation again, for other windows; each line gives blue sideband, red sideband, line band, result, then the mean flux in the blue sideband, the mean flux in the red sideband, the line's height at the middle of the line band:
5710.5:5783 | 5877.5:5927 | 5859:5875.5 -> -1.2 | 10.7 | 9.44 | 9.72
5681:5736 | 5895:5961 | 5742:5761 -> 0.0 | 10.7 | 9.95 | 10.6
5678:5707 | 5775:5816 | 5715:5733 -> 0.3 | 10.9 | 10.7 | 10.8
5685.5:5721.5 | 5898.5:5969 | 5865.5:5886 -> -0.3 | 10.7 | 10.1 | 10.3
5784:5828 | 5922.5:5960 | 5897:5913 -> 1.2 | 10.5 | 10.2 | 10.3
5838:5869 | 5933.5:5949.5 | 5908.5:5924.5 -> 0.5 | 10.4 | 10.2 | 10.3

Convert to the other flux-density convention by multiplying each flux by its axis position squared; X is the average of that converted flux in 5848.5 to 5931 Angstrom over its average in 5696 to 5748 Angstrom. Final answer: 1.0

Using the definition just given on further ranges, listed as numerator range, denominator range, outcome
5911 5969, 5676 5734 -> 1.03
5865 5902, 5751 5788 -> 0.93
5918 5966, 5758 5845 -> 1.02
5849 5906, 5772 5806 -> 0.95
